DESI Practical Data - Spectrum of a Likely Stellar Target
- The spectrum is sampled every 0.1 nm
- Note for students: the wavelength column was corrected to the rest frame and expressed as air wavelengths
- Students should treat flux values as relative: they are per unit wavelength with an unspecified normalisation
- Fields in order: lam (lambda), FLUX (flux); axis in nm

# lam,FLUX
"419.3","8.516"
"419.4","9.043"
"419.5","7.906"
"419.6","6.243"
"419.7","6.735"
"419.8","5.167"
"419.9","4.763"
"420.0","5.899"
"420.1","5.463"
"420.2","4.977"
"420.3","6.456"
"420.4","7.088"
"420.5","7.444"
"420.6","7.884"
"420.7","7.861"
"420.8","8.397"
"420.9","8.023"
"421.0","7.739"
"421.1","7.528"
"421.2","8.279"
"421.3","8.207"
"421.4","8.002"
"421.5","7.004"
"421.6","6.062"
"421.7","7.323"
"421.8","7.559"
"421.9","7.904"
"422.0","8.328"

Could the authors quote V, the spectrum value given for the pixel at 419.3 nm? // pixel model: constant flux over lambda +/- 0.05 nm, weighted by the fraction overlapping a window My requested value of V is 8.516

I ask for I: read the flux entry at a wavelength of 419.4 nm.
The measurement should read 9.043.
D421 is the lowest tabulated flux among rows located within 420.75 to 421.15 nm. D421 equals 7.528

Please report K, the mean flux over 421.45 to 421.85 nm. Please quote 6.99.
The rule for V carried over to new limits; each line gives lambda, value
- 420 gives 5.899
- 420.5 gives 7.444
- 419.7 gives 6.735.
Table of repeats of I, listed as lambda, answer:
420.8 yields 8.397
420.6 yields 7.884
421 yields 7.739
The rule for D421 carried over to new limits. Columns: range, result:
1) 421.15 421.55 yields 7.004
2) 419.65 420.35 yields 4.763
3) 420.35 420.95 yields 7.088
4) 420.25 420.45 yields 6.456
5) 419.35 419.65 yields 6.243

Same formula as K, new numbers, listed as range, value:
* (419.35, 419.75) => 7.48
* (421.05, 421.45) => 8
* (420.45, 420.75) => 7.73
